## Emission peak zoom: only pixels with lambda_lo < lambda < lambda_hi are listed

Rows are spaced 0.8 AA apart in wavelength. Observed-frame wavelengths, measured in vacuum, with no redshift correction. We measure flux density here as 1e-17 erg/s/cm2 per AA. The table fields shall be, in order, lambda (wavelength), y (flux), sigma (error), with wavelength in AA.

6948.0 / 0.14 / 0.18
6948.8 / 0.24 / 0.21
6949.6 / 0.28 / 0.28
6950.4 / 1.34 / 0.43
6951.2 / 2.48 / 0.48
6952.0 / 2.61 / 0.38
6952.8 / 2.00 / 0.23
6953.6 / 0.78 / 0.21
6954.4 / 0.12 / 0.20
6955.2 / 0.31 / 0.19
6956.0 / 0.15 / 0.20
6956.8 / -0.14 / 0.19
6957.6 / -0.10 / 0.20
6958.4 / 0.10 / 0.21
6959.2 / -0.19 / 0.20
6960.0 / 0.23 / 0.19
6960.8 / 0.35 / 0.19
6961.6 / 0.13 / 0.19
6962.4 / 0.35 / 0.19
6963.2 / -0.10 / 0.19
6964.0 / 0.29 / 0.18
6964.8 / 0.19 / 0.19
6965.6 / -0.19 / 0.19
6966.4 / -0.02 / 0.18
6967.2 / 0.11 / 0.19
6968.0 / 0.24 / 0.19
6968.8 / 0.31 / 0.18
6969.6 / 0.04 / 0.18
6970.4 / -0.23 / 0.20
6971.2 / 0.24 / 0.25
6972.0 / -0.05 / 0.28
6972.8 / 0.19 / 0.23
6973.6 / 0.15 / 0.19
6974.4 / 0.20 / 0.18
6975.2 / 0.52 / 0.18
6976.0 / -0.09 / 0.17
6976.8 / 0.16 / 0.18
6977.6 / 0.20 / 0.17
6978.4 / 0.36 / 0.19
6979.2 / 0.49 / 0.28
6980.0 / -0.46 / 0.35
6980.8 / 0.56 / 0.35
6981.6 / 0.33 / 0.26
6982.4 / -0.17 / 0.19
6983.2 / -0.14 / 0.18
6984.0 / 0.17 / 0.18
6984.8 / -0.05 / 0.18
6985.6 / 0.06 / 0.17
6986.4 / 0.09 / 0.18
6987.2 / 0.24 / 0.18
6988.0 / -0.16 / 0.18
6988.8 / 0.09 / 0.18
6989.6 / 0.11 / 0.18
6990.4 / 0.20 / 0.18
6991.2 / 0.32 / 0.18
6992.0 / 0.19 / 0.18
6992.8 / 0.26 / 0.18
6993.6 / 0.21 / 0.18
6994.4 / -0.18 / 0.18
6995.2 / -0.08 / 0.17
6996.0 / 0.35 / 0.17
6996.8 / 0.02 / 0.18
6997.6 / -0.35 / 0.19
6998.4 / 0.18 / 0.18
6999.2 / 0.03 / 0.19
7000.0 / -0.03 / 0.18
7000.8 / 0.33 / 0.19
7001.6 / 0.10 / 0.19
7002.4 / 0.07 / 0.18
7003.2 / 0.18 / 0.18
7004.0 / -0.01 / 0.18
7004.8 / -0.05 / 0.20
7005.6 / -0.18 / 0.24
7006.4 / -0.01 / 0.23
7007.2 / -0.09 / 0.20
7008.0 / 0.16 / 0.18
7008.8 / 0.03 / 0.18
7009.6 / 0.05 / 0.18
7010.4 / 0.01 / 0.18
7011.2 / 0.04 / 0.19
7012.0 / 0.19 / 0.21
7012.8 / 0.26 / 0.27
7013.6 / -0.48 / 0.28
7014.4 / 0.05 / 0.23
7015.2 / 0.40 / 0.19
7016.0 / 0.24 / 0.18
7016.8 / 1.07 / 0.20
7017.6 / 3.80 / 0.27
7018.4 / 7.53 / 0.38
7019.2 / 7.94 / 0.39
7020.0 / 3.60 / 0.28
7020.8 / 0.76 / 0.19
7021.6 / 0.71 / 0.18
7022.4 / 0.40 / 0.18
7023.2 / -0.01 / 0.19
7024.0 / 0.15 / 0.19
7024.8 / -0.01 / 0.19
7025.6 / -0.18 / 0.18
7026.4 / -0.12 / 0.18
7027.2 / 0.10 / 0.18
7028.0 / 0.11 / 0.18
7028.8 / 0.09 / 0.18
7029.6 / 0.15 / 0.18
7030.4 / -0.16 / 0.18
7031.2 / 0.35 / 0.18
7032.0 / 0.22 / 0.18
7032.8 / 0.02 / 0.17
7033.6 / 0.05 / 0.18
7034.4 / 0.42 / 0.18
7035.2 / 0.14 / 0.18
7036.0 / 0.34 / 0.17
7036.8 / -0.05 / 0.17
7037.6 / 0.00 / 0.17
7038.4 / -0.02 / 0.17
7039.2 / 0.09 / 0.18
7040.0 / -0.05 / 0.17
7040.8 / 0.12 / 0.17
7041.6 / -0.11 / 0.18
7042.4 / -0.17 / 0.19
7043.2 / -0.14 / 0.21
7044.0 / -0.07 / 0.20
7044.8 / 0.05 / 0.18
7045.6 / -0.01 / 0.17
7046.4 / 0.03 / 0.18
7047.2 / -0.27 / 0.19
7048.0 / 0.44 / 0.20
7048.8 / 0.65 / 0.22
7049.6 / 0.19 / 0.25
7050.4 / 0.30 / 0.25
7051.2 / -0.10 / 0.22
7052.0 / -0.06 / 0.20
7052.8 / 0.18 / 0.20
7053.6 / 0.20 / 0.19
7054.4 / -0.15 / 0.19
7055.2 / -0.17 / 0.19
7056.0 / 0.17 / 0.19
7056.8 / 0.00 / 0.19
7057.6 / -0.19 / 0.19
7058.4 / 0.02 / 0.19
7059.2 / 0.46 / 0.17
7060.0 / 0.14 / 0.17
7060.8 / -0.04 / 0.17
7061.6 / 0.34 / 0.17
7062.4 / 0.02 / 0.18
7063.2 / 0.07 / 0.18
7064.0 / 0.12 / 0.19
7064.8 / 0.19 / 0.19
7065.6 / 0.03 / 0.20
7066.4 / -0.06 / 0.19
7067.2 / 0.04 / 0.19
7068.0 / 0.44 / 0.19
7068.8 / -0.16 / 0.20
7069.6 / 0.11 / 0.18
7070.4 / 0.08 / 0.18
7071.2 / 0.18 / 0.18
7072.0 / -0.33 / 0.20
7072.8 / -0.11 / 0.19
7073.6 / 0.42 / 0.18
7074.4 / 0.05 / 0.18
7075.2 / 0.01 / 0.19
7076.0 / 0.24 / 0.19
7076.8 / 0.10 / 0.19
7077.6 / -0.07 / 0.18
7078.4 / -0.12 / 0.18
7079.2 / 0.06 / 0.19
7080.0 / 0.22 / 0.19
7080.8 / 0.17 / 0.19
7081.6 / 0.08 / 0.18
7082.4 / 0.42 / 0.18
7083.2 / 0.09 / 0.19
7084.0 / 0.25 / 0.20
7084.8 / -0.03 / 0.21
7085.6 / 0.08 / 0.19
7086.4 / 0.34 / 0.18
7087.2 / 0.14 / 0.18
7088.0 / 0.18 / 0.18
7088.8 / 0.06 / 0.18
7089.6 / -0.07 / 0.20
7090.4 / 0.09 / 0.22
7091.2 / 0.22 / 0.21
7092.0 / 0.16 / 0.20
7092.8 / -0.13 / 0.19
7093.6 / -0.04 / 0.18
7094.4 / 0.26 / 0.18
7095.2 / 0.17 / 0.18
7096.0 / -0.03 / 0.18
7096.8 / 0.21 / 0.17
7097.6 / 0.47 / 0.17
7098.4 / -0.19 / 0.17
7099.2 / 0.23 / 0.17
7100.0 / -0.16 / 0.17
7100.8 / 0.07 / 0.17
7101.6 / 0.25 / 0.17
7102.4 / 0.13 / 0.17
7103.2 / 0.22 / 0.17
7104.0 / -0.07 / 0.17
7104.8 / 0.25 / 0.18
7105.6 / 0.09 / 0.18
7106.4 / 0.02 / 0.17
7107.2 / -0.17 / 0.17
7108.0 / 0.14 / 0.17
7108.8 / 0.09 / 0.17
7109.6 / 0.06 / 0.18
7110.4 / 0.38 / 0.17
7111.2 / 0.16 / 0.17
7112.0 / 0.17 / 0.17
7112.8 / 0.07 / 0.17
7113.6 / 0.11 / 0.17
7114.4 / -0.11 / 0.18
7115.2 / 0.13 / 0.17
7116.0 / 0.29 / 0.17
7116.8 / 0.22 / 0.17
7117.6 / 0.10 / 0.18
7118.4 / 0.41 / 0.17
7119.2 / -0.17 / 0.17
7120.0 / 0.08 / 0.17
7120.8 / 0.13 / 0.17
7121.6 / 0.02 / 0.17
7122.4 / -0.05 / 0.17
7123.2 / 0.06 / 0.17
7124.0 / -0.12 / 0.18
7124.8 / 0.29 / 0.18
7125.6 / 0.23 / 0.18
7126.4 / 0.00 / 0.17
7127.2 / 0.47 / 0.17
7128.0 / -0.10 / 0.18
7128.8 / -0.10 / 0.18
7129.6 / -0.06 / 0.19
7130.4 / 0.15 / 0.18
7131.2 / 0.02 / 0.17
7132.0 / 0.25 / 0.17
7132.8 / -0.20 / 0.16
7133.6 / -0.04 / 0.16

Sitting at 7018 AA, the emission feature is [O III] 5007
